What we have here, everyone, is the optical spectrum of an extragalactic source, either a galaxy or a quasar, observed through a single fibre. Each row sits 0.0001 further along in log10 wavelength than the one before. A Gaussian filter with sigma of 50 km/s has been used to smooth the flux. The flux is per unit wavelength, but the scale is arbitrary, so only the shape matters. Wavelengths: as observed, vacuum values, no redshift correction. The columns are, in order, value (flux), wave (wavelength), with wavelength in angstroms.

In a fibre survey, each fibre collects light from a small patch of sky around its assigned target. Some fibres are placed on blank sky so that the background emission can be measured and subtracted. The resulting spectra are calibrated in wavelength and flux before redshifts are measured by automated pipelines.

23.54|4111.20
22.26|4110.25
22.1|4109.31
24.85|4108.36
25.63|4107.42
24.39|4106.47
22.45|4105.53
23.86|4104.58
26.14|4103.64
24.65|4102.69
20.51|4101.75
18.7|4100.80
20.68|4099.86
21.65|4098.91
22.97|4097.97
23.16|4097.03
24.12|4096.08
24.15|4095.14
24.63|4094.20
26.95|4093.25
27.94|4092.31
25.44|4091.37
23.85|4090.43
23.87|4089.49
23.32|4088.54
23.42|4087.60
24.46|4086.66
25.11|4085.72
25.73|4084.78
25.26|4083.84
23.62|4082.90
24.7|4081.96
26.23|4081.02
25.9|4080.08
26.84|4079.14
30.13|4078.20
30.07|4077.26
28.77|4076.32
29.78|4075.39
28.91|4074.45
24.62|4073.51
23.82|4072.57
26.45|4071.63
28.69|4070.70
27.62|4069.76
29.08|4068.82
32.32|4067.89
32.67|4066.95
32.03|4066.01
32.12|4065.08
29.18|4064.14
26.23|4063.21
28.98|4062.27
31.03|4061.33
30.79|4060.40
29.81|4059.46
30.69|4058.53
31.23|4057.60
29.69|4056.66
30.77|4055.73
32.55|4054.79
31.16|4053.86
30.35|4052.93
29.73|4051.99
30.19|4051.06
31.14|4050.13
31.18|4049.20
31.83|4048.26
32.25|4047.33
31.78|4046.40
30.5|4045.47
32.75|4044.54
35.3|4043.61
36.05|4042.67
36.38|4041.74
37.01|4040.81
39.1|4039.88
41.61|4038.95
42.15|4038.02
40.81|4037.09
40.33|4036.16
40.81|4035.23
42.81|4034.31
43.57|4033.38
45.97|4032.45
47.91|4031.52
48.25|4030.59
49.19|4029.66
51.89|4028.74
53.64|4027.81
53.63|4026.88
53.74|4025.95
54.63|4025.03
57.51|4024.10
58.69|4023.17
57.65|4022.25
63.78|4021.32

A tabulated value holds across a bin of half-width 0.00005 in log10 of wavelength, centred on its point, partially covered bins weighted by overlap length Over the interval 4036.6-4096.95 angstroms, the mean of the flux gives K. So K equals 29.5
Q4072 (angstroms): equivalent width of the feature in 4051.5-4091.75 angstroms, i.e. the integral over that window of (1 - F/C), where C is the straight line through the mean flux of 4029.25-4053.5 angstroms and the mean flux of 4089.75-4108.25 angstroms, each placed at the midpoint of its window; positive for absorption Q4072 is 3.0 angstroms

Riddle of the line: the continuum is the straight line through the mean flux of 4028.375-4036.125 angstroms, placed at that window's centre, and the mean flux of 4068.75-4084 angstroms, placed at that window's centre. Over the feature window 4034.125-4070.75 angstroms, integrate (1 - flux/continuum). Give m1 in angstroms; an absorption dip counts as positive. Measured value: 4.15 angstroms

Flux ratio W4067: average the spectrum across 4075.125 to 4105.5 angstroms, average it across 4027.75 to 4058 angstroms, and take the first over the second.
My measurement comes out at 0.66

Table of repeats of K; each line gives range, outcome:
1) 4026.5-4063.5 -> 36.8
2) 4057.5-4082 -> 28.9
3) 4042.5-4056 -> 31.7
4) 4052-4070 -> 30.4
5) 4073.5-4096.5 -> 25.9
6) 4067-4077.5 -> 28.3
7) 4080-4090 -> 24.6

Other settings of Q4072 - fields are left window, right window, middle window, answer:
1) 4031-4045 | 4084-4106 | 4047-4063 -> 2.1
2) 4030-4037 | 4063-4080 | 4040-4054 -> 2.2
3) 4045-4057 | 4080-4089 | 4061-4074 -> -0.4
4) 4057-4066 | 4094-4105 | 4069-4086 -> 0.1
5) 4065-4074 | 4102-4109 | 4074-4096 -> 0.7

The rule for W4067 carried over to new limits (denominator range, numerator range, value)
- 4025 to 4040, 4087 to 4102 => 0.51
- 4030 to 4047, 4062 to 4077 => 0.73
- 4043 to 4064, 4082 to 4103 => 0.77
